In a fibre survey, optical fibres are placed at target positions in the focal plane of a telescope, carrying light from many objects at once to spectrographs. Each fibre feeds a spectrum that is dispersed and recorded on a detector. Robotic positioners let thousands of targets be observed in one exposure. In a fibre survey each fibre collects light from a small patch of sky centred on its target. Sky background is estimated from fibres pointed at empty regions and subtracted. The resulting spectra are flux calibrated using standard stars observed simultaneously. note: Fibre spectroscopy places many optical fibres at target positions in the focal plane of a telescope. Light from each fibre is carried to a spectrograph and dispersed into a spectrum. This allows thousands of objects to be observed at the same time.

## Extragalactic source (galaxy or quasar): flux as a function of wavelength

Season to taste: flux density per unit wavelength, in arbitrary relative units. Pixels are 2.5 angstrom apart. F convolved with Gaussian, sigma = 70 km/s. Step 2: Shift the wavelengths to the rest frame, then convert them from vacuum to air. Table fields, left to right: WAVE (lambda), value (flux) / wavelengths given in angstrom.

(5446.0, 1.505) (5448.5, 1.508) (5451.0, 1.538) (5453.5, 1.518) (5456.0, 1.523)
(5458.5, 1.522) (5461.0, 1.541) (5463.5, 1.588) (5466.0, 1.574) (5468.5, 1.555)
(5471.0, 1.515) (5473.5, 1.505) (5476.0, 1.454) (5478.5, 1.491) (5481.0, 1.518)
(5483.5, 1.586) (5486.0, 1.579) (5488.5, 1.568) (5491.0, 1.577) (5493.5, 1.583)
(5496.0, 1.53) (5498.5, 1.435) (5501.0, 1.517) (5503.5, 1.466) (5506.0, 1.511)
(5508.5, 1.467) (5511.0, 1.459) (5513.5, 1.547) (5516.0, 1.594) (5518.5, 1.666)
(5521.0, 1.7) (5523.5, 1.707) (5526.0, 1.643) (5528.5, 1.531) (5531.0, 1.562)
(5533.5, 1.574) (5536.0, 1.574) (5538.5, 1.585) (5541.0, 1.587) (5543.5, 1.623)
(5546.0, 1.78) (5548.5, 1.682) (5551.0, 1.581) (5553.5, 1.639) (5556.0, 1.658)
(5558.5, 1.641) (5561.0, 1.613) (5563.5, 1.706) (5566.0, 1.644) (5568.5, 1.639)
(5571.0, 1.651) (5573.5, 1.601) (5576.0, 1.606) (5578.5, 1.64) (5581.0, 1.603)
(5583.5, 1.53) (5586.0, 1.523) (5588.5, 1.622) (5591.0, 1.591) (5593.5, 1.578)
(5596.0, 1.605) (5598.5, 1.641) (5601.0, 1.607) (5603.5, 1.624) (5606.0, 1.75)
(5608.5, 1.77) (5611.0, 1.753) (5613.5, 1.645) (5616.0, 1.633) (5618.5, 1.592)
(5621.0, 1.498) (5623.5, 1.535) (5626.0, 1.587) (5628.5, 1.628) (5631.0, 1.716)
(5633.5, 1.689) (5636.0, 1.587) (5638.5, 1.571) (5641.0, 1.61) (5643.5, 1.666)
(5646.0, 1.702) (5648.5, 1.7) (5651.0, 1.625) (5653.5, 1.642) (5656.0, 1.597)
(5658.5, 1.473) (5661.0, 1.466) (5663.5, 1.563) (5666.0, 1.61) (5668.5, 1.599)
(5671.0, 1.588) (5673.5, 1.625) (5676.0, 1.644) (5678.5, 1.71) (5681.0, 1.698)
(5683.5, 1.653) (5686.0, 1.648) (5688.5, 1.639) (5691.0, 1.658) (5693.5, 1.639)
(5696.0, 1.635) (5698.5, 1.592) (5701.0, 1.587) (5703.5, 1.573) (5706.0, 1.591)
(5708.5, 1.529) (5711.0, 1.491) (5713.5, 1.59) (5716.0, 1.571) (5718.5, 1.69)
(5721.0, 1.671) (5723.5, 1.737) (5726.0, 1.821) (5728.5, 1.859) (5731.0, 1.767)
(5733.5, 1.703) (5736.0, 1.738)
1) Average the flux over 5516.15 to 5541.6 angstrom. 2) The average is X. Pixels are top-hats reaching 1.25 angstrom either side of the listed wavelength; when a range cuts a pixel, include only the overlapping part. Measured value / 1.61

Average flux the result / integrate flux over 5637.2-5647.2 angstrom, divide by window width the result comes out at 1.64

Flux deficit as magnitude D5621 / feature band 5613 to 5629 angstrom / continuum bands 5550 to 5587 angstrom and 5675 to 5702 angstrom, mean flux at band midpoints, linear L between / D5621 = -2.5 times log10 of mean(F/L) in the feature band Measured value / 0.03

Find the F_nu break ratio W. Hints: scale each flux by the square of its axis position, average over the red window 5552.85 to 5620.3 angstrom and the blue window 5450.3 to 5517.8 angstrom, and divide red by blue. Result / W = 1.1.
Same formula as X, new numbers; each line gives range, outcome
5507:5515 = 1.49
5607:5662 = 1.62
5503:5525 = 1.57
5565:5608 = 1.62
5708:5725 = 1.62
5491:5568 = 1.59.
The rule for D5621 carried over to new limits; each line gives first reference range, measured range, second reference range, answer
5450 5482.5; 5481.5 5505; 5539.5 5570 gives 0.02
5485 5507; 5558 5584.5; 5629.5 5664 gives -0.04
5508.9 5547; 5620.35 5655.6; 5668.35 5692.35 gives 0.01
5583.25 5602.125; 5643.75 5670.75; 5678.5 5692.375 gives 0.03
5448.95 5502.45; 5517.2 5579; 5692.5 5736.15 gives -0.04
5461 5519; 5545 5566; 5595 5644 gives -0.05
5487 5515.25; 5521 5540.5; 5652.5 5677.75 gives -0.05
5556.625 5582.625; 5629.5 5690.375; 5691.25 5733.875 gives 0.01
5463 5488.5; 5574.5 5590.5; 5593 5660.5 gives 0.01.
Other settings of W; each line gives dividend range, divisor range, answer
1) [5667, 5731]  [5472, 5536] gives 1.14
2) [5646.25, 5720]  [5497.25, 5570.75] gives 1.06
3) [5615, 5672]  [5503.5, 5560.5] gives 1.04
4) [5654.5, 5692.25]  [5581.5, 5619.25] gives 1.01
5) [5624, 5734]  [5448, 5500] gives 1.15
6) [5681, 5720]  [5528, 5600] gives 1.05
